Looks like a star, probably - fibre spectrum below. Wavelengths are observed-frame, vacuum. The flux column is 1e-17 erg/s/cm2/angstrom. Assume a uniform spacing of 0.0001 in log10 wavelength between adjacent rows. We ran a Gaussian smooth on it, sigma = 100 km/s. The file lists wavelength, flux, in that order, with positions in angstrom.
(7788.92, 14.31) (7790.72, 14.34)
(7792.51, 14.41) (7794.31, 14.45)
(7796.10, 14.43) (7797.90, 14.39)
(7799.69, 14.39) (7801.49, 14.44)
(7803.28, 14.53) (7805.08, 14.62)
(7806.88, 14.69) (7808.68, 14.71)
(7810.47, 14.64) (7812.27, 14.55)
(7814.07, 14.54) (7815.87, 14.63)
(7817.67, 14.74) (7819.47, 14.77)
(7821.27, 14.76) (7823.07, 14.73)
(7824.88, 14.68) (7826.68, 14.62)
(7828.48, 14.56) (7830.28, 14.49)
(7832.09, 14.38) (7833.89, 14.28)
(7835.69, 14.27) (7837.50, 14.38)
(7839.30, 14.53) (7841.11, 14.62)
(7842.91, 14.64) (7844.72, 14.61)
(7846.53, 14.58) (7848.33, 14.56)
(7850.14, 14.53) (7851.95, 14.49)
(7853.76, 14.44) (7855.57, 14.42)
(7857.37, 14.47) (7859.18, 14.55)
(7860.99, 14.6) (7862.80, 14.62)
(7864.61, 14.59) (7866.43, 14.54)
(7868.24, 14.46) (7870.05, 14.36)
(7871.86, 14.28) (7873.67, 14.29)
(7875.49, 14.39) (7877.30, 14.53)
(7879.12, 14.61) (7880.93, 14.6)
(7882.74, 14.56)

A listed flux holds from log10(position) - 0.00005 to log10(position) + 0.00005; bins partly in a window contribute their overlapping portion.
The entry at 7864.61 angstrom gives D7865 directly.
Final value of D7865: 14.59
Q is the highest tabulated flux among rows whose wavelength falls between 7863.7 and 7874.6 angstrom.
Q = 14.59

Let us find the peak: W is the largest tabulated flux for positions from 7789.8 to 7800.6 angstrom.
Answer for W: 14.45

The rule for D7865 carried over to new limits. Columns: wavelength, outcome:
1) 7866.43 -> 14.54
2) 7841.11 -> 14.62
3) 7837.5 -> 14.38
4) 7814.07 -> 14.54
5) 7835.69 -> 14.27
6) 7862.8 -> 14.62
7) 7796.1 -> 14.43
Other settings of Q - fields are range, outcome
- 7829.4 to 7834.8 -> 14.49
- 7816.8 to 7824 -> 14.77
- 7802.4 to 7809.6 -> 14.71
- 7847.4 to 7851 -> 14.56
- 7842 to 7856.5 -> 14.64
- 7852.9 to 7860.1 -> 14.55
